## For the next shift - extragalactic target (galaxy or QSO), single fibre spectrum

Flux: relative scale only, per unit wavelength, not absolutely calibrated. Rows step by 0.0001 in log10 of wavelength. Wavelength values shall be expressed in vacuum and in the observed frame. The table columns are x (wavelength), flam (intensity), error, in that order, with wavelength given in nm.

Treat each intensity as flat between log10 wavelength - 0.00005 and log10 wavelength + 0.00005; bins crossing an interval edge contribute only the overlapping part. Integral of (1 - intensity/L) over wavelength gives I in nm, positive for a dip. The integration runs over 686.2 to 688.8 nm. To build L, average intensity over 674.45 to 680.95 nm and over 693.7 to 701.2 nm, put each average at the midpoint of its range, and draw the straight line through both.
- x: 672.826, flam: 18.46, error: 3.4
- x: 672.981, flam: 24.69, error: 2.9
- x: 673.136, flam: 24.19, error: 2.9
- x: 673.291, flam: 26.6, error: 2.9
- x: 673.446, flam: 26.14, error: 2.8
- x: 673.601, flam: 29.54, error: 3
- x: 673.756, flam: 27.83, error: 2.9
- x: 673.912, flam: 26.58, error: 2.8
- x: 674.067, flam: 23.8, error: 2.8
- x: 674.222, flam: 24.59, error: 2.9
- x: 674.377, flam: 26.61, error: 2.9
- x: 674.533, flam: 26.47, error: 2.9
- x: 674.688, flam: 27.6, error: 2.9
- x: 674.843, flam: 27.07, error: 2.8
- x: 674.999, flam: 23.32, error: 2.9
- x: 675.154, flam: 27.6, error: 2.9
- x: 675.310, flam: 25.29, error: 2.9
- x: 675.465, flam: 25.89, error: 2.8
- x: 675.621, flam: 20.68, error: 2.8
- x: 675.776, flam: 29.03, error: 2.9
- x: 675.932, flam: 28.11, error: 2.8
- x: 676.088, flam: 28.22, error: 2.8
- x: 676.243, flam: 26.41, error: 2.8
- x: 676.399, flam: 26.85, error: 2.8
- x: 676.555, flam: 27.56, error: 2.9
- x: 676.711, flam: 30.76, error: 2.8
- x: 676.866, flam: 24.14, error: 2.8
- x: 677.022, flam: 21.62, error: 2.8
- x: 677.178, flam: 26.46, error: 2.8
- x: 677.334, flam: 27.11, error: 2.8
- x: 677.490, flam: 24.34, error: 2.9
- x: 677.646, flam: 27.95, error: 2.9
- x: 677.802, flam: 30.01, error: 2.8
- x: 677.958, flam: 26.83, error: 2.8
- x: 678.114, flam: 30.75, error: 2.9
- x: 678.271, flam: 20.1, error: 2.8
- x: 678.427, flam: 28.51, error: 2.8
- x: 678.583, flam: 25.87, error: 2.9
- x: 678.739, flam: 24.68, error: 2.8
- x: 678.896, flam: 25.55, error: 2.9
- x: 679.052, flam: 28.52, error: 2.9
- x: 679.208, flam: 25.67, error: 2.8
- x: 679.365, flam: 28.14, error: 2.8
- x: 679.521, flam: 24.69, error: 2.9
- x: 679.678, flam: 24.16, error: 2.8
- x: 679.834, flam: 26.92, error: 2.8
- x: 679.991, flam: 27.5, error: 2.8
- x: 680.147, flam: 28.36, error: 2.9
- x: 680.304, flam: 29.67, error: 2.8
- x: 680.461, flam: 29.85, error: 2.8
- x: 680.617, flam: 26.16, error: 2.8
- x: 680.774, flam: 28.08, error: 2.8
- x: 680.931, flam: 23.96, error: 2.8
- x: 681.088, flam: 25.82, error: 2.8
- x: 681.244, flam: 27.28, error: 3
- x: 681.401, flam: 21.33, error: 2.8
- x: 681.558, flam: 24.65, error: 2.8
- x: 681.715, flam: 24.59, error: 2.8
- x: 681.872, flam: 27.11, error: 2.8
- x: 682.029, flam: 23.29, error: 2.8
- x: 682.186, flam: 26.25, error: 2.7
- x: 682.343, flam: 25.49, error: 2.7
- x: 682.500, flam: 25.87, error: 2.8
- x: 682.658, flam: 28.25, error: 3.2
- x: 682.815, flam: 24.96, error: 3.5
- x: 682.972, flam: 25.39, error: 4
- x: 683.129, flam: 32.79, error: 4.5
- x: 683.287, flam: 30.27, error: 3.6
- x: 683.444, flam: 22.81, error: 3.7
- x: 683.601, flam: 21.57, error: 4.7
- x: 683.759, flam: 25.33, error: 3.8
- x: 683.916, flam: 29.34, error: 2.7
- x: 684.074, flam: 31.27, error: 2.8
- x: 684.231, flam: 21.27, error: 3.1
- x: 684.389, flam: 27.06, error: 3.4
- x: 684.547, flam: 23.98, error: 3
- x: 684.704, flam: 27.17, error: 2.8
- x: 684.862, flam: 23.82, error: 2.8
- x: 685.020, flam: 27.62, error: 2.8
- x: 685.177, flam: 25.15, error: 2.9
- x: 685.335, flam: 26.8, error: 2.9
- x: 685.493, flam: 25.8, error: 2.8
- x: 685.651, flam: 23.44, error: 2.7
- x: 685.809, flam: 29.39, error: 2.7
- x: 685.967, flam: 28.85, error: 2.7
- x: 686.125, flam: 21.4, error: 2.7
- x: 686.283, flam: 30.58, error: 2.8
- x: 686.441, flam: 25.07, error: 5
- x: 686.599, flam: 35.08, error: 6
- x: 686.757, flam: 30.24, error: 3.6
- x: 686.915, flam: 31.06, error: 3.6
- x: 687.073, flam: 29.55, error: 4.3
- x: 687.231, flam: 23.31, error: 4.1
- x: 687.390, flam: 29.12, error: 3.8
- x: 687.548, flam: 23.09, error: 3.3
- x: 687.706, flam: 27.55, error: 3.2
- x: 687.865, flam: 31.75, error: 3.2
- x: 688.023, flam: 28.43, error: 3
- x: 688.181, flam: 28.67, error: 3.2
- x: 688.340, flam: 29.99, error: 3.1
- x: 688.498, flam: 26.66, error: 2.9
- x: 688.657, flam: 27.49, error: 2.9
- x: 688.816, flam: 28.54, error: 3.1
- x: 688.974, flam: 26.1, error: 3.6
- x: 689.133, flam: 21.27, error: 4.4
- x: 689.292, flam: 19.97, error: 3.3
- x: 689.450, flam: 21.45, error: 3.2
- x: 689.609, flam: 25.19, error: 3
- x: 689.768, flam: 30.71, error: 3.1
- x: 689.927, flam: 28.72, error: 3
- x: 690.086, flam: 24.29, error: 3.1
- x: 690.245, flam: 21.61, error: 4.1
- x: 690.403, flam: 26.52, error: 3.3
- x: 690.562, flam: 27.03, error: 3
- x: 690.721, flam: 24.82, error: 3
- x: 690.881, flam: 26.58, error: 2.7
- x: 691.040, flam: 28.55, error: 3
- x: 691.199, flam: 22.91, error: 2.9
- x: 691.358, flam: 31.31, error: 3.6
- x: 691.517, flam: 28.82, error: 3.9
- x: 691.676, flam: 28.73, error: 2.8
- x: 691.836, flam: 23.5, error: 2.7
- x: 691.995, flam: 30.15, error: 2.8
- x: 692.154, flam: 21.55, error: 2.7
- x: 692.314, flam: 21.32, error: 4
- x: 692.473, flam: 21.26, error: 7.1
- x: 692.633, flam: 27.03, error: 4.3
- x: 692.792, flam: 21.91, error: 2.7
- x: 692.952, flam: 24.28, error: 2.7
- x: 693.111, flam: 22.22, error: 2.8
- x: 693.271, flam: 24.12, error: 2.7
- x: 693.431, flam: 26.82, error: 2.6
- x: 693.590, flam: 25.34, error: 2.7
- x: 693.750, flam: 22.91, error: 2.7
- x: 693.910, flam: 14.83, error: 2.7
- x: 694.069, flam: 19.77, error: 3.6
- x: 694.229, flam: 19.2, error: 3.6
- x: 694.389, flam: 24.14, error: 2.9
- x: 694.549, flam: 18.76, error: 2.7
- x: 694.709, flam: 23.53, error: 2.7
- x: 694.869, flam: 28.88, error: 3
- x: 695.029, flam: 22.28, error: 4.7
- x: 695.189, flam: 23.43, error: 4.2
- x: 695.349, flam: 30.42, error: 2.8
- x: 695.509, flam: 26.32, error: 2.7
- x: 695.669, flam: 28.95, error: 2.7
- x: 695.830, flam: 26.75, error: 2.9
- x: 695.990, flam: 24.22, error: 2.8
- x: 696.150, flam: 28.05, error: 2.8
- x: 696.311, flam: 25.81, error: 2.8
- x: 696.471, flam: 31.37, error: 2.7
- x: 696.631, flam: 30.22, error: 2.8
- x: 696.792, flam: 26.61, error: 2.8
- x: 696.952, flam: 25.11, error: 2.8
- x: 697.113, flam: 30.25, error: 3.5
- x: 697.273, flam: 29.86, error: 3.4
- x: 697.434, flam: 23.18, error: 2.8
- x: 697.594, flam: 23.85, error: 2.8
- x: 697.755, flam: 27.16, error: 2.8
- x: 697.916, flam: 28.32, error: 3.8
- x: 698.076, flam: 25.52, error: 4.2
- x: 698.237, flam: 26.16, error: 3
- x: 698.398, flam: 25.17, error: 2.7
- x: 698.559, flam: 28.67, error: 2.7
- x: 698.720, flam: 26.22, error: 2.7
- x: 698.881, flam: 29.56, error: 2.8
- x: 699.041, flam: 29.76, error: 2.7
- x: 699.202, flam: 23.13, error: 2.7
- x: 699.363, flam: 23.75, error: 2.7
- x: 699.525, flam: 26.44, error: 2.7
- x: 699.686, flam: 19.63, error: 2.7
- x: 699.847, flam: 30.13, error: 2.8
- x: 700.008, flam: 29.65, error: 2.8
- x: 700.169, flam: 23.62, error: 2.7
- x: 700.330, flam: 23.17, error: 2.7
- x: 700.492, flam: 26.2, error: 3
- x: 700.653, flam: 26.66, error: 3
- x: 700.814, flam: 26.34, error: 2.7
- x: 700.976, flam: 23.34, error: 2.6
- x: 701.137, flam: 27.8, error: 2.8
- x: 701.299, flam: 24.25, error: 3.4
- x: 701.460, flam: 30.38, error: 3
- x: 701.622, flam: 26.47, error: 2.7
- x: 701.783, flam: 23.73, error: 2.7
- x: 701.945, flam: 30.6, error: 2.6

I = -0.24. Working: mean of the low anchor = 26.6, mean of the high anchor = 25.7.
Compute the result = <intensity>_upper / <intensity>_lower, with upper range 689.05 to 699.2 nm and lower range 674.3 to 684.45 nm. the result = 1.0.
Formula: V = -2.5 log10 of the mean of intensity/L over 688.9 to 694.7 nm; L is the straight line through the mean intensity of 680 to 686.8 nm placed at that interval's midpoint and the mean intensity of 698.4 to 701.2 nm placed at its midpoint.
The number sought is 0.09 mag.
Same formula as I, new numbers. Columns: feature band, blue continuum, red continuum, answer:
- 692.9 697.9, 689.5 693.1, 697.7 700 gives 0.18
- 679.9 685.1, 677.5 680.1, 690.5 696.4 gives -0.04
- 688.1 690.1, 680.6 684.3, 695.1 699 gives 0.03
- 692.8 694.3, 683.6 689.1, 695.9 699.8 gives 0.26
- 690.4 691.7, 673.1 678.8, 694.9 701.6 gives -0.04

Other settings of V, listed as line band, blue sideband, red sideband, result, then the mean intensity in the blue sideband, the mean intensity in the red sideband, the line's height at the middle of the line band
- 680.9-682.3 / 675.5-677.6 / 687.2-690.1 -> 0.059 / 26.3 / 26.5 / 26.4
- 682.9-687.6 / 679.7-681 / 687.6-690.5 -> -0.005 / 27.4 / 26.4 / 26.8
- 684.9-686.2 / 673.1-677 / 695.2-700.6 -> 0.023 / 26.4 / 26.7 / 26.5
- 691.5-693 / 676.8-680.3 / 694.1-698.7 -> 0.062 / 26.3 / 26.1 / 26.1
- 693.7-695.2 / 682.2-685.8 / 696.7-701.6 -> 0.210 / 26.2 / 26.3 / 26.3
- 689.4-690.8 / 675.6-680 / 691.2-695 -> -0.056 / 26.5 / 23.9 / 24.4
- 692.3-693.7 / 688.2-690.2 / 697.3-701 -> 0.087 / 25.9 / 26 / 25.9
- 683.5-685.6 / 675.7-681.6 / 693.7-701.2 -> 0.022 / 26.6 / 25.7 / 26.3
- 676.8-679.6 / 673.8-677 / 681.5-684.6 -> 0.002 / 26.3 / 26.1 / 26.2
